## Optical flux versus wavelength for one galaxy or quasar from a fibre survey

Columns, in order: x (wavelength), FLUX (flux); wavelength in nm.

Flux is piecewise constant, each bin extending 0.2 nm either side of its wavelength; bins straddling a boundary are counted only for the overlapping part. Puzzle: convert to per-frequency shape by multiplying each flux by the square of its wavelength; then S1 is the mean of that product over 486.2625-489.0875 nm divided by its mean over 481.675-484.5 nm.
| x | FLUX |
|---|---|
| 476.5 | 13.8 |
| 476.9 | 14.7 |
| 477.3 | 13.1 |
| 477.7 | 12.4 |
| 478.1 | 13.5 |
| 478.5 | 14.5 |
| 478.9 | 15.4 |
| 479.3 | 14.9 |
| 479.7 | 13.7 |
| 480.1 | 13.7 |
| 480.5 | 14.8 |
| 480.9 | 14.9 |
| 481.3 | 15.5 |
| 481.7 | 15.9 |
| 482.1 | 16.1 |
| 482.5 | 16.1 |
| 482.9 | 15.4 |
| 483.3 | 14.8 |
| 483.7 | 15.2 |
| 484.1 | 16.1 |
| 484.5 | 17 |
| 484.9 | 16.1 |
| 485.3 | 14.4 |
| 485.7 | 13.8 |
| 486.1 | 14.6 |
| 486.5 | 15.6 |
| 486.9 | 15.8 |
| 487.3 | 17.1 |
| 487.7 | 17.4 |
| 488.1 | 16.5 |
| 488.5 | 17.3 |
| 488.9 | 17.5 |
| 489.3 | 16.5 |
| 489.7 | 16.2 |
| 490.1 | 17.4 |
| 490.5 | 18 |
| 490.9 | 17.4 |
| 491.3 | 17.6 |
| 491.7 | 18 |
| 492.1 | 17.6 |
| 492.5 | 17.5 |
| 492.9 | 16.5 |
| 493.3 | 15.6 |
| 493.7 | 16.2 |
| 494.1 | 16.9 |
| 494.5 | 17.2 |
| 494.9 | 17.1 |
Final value 1.08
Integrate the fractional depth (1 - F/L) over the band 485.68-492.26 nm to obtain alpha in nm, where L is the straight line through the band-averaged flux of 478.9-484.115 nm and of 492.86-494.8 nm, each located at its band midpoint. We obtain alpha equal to -0.338 nm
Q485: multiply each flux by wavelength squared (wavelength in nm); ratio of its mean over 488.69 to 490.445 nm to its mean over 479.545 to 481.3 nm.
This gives 1.22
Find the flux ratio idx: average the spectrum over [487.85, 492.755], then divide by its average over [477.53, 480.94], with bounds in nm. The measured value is 1.22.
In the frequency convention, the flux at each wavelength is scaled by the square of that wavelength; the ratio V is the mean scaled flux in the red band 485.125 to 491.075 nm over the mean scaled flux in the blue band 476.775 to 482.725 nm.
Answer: 1.16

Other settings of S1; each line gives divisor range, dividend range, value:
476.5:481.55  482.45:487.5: 1.12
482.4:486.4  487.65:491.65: 1.15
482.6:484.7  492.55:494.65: 1.10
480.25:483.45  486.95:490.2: 1.13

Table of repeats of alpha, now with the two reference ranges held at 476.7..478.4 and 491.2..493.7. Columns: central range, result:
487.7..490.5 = -0.13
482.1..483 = -0.07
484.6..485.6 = 0.00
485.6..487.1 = 0.05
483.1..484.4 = -0.05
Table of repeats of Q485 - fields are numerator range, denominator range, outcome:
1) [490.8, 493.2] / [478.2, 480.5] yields 1.27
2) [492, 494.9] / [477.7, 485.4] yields 1.17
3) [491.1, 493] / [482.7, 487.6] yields 1.16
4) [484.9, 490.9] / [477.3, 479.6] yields 1.21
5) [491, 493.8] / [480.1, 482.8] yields 1.16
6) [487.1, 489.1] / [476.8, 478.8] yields 1.31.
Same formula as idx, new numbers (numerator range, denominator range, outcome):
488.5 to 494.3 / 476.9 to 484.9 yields 1.14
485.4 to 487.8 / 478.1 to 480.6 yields 1.08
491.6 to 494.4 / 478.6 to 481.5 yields 1.15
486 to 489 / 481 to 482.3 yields 1.05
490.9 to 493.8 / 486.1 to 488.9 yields 1.03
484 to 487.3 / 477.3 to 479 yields 1.13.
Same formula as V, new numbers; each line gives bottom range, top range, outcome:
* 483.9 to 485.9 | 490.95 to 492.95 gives 1.16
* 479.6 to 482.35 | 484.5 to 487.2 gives 1.04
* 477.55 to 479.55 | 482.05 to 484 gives 1.11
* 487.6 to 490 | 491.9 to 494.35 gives 1.01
